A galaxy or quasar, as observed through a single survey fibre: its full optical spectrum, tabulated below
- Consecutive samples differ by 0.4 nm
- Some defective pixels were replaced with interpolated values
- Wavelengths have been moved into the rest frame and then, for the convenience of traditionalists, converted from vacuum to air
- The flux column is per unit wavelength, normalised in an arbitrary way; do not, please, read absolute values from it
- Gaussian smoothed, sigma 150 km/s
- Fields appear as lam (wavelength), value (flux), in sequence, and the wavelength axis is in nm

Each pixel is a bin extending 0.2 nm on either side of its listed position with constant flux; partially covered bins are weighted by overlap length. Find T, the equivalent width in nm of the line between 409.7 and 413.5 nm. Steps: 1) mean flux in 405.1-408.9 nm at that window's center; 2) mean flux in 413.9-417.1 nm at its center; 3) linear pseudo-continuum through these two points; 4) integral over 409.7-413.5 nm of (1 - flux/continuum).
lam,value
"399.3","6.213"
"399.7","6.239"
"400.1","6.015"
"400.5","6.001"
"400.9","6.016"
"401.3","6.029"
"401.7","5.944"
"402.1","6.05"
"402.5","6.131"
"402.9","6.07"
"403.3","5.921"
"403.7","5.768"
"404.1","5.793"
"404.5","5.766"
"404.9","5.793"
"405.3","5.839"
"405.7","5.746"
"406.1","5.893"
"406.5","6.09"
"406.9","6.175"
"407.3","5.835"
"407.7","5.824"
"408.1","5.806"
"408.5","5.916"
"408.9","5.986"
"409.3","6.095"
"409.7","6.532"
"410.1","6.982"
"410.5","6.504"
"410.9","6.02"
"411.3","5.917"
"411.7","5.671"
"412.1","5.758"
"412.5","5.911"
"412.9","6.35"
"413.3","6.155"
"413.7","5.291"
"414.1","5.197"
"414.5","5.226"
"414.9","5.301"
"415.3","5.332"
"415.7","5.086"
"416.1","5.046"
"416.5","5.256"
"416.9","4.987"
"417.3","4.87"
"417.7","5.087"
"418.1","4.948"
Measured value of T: -0.45 nm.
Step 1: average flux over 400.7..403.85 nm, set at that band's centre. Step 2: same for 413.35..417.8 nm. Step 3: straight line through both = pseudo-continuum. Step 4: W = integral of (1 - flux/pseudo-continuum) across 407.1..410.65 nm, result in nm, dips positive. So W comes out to -0.362 nm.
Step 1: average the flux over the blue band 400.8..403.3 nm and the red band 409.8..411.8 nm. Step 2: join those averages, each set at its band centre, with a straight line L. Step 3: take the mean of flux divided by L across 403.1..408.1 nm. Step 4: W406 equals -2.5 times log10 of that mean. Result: 0.047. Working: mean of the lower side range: 6.03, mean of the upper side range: 6.26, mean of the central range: 5.87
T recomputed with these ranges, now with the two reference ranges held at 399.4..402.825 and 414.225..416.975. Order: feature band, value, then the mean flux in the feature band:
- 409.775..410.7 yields -0.20 nm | 6.71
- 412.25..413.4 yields -0.17 nm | 6.12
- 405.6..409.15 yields -0.15 nm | 5.93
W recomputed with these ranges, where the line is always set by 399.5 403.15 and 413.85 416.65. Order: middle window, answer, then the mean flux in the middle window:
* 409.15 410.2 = -0.184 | 6.51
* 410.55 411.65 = -0.109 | 6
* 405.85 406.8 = -0.041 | 6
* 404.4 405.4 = 0.006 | 5.8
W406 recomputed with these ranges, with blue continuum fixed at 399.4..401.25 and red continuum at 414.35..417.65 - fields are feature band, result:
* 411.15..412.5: -0.08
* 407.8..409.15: -0.06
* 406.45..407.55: -0.06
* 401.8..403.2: -0.02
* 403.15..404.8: 0.01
